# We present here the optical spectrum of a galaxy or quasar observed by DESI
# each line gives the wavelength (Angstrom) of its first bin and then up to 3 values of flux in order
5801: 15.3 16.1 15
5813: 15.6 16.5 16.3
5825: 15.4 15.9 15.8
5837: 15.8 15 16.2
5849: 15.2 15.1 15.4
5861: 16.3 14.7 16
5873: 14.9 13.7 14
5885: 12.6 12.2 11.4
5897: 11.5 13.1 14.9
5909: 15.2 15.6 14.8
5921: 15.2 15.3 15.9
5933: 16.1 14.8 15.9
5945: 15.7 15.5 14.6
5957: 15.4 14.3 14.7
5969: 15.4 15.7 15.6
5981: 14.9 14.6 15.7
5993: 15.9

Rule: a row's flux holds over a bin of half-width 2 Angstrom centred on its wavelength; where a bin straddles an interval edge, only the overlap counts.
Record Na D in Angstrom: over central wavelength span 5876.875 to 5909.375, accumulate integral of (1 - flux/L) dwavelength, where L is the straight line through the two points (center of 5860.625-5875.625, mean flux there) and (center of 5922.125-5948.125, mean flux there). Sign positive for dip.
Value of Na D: 5.0 Angstrom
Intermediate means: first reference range 15.3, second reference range 15.6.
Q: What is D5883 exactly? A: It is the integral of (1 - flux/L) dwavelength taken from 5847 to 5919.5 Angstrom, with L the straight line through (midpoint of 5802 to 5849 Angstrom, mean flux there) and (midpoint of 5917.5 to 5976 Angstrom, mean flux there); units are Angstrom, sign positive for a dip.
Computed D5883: 6.0 Angstrom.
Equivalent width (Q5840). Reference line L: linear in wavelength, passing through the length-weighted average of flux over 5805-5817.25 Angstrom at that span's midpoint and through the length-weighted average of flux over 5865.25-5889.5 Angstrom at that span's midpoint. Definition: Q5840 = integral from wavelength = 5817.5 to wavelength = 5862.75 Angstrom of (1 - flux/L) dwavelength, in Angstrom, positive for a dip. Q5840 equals -2.3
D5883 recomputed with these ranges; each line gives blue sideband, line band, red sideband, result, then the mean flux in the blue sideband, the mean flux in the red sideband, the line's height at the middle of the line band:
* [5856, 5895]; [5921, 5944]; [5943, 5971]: -1.2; 14.1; 15.1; 14.8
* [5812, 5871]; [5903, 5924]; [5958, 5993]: 0.3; 15.7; 15.2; 15.4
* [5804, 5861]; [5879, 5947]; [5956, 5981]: 4.4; 15.7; 15.2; 15.4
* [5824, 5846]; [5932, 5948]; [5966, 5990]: -0.2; 15.7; 15.3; 15.4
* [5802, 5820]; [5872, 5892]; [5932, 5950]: 3.0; 15.8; 15.6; 15.7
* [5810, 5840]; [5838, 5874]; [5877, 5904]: -2.9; 15.8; 12.6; 14.3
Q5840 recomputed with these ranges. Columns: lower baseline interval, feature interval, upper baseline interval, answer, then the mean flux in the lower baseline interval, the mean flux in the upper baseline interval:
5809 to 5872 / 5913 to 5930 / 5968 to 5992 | 0.2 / 15.6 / 15.3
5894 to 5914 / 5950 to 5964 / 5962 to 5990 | 0.0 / 13.8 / 15.2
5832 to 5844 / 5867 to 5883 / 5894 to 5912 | -0.2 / 15.6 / 13.7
